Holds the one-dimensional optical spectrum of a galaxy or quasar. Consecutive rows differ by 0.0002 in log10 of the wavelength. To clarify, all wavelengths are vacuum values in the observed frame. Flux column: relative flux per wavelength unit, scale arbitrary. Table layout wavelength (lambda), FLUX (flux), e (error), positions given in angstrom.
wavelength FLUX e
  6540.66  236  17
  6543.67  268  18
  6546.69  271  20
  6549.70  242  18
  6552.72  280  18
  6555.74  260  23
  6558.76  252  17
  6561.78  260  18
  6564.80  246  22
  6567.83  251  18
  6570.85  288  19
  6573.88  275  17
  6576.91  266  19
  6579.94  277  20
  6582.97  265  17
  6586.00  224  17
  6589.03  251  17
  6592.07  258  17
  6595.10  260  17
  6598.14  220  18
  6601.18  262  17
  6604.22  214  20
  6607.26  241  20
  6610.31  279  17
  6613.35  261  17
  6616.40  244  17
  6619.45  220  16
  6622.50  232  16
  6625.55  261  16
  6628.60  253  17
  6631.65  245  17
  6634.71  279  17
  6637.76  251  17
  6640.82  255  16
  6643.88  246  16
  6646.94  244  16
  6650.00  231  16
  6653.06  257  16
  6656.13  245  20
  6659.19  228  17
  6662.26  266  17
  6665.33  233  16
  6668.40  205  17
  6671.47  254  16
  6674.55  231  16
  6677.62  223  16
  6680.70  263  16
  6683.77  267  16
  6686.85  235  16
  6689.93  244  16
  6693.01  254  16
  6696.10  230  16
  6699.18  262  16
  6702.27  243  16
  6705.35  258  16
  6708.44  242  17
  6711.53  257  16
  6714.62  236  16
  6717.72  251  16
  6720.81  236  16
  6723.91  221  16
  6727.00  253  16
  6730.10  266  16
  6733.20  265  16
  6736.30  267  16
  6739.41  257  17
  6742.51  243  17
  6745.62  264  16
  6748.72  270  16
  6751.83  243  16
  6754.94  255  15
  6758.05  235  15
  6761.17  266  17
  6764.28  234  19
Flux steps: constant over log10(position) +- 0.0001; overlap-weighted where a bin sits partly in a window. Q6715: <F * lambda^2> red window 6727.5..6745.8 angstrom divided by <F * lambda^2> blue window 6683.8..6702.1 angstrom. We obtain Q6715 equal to 1.07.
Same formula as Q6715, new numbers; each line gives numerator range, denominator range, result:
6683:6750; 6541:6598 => 1.01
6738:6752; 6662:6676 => 1.12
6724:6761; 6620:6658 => 1.06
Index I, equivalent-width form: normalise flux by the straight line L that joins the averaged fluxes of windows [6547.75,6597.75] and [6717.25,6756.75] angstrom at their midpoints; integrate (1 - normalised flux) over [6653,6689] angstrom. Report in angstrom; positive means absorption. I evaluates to 1.9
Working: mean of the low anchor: 259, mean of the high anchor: 253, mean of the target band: 242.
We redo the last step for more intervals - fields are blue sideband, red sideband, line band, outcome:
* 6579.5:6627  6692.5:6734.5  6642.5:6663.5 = 0.2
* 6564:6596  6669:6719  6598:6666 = 1.8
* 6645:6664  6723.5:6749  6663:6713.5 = 1.2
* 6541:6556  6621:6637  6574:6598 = 0.2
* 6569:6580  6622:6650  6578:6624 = 3.1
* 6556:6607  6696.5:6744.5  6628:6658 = 0.2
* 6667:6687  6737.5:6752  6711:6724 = 0.5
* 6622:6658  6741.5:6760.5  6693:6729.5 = 0.9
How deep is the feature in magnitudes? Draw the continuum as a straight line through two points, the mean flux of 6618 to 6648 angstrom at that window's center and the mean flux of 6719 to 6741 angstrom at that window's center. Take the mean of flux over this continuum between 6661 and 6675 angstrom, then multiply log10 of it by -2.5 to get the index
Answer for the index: 0.05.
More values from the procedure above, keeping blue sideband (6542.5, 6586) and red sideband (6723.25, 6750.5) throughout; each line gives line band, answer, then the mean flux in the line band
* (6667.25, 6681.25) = 0.11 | 234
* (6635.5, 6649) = 0.04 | 250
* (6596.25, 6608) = 0.12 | 235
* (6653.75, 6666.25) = 0.07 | 244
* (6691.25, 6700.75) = 0.04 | 248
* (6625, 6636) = 0.01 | 259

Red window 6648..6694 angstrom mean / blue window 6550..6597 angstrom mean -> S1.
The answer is 0.93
